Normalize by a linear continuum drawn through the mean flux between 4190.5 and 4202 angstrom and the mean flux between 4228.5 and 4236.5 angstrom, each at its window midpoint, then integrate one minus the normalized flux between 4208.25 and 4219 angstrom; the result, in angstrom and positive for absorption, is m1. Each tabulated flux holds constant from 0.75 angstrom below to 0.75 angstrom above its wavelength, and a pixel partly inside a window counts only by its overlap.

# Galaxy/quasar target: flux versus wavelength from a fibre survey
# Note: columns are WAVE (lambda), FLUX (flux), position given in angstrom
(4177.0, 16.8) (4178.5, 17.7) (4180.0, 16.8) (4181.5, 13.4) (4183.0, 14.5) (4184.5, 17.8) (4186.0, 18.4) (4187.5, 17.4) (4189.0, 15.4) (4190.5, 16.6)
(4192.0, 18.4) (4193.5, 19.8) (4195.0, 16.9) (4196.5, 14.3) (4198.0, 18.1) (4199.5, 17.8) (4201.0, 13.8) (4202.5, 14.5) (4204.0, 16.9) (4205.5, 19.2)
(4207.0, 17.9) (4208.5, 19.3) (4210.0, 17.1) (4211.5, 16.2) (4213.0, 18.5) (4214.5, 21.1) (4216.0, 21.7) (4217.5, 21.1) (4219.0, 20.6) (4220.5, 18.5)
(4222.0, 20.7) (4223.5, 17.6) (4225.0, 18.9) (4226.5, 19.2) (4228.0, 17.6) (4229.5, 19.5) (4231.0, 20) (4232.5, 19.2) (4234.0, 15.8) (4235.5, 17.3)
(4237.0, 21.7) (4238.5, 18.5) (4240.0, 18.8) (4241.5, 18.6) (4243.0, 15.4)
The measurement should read -1.0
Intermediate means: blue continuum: 16.9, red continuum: 18.4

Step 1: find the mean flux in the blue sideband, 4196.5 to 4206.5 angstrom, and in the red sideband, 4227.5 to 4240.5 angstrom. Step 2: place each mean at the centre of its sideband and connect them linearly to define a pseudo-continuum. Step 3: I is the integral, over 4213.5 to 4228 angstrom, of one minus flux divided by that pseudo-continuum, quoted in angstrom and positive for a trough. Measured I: -1.59 angstrom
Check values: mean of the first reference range 16.6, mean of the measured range 19.8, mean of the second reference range 18.7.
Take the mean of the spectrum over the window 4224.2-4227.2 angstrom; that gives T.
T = 19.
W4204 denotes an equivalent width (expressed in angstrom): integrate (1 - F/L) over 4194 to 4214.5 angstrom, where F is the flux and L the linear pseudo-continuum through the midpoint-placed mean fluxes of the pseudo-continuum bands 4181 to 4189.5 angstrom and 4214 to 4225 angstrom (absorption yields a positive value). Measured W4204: 1.4 angstrom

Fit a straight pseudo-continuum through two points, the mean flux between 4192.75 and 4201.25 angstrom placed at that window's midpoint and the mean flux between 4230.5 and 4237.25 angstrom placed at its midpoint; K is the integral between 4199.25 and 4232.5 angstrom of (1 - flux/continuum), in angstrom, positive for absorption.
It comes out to -1.5 angstrom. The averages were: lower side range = 17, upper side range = 18.5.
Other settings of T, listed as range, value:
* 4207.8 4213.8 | 17.8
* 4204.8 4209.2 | 18.8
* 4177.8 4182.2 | 16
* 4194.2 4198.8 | 16.5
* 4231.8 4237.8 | 18.5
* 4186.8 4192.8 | 17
